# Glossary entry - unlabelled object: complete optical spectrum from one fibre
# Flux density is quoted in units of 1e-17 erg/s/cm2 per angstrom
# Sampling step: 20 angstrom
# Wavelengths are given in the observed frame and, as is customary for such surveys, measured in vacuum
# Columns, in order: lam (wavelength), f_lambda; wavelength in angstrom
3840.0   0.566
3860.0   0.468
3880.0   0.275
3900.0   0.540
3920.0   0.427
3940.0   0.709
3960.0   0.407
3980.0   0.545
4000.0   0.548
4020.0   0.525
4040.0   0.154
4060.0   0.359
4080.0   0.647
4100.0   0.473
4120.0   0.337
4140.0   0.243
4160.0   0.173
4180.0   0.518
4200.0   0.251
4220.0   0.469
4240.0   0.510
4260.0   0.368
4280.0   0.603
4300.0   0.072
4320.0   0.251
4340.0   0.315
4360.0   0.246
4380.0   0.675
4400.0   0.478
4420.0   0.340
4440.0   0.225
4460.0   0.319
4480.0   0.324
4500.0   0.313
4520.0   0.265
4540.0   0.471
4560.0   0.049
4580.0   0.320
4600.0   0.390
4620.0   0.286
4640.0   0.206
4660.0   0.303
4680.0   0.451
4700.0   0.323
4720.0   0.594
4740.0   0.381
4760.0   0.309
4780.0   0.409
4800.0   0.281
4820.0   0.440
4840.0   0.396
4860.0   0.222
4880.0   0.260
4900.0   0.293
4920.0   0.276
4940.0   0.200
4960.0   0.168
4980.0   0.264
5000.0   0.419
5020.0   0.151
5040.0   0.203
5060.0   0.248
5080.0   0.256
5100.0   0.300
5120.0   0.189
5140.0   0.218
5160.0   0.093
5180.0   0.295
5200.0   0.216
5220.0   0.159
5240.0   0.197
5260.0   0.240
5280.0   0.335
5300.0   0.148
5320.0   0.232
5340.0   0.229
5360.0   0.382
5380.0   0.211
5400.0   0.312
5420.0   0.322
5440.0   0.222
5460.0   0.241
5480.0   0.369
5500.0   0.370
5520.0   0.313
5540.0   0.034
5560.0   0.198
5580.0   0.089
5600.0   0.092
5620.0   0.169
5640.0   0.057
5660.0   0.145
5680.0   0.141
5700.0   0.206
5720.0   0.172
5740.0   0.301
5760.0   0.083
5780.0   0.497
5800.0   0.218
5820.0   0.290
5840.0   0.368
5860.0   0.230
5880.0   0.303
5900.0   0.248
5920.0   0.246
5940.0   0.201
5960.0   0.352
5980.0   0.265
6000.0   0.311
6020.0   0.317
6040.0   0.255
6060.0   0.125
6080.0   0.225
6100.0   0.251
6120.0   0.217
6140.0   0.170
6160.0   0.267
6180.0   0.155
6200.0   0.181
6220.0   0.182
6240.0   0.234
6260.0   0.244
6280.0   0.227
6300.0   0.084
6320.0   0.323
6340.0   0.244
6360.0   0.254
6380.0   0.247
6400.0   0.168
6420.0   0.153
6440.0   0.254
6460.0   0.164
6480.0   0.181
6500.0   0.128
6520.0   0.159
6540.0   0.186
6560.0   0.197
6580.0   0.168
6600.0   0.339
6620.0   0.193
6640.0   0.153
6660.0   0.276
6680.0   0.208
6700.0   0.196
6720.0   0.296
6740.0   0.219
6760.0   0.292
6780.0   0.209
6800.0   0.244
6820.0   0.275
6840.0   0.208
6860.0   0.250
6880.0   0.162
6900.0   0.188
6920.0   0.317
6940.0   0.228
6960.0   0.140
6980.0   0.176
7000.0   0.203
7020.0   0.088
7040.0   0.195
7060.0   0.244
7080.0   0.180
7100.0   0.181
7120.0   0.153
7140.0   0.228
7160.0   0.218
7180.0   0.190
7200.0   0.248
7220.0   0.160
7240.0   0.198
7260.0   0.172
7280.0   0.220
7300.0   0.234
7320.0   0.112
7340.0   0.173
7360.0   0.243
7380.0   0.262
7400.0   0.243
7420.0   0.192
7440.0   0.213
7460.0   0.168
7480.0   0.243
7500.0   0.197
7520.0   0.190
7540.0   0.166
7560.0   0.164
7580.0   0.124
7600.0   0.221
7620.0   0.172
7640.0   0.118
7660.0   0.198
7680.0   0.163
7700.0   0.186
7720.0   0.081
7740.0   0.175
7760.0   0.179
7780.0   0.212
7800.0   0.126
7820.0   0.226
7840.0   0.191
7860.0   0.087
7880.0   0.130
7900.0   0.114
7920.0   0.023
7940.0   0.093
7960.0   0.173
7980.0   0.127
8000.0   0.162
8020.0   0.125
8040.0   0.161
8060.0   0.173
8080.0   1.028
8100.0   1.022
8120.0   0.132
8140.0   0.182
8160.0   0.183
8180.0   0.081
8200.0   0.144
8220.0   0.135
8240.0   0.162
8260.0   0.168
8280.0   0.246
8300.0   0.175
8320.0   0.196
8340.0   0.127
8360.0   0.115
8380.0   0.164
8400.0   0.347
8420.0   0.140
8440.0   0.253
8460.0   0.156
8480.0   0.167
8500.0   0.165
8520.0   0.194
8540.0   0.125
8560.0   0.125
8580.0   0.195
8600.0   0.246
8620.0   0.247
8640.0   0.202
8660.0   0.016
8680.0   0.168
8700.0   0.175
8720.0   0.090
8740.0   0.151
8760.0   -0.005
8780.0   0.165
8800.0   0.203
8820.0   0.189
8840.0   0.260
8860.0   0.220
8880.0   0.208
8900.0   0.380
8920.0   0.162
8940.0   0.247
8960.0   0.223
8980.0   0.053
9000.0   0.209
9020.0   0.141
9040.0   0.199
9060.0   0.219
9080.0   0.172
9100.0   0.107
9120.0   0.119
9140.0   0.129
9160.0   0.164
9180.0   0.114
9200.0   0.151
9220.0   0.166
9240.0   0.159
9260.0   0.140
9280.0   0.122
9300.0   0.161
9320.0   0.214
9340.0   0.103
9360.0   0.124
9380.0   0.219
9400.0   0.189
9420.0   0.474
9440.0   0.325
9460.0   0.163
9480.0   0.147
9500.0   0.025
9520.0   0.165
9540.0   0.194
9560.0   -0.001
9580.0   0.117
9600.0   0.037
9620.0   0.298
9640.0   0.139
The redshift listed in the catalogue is 1.17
